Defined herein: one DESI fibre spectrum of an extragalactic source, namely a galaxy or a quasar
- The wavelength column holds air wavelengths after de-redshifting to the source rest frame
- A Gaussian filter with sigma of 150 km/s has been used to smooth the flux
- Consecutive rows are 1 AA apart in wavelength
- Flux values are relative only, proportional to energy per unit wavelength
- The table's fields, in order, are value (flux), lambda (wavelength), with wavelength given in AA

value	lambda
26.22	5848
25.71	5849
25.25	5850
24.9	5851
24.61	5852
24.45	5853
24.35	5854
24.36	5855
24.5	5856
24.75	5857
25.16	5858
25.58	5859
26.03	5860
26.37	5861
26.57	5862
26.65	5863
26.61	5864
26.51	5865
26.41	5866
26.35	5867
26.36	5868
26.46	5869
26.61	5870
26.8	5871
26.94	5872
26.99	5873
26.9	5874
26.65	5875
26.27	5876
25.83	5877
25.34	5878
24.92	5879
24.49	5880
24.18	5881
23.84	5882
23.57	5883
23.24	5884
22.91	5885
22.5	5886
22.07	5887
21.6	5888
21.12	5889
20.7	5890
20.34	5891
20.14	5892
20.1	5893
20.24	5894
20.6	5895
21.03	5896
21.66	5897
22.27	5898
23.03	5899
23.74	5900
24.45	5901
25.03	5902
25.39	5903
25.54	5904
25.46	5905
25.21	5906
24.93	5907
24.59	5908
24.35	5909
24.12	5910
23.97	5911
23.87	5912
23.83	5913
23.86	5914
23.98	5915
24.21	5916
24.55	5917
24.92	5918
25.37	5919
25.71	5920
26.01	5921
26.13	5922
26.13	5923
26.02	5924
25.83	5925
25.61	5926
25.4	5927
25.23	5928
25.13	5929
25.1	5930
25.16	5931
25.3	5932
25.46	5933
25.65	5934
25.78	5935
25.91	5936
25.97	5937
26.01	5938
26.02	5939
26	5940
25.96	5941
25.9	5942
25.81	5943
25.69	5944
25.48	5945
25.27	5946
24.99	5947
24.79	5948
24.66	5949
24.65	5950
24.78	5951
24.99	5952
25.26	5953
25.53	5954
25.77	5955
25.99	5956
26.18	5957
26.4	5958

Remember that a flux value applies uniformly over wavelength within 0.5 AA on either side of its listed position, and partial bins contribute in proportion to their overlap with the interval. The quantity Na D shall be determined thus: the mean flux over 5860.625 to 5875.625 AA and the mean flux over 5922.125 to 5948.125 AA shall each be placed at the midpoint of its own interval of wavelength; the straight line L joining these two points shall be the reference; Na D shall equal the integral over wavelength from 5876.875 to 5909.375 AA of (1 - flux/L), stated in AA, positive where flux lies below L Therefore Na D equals 3.9 AA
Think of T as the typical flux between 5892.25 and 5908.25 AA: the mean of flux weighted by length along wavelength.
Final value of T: 23.3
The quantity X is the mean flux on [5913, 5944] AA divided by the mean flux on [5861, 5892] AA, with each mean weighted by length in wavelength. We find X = 1.03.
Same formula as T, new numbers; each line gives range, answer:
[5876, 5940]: 24.2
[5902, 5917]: 24.5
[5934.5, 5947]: 25.8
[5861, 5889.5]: 25.2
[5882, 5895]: 21.6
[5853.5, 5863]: 25.4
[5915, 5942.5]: 25.5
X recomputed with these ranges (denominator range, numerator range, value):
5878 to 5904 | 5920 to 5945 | 1.14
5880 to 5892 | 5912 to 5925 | 1.12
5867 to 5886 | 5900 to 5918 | 0.97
